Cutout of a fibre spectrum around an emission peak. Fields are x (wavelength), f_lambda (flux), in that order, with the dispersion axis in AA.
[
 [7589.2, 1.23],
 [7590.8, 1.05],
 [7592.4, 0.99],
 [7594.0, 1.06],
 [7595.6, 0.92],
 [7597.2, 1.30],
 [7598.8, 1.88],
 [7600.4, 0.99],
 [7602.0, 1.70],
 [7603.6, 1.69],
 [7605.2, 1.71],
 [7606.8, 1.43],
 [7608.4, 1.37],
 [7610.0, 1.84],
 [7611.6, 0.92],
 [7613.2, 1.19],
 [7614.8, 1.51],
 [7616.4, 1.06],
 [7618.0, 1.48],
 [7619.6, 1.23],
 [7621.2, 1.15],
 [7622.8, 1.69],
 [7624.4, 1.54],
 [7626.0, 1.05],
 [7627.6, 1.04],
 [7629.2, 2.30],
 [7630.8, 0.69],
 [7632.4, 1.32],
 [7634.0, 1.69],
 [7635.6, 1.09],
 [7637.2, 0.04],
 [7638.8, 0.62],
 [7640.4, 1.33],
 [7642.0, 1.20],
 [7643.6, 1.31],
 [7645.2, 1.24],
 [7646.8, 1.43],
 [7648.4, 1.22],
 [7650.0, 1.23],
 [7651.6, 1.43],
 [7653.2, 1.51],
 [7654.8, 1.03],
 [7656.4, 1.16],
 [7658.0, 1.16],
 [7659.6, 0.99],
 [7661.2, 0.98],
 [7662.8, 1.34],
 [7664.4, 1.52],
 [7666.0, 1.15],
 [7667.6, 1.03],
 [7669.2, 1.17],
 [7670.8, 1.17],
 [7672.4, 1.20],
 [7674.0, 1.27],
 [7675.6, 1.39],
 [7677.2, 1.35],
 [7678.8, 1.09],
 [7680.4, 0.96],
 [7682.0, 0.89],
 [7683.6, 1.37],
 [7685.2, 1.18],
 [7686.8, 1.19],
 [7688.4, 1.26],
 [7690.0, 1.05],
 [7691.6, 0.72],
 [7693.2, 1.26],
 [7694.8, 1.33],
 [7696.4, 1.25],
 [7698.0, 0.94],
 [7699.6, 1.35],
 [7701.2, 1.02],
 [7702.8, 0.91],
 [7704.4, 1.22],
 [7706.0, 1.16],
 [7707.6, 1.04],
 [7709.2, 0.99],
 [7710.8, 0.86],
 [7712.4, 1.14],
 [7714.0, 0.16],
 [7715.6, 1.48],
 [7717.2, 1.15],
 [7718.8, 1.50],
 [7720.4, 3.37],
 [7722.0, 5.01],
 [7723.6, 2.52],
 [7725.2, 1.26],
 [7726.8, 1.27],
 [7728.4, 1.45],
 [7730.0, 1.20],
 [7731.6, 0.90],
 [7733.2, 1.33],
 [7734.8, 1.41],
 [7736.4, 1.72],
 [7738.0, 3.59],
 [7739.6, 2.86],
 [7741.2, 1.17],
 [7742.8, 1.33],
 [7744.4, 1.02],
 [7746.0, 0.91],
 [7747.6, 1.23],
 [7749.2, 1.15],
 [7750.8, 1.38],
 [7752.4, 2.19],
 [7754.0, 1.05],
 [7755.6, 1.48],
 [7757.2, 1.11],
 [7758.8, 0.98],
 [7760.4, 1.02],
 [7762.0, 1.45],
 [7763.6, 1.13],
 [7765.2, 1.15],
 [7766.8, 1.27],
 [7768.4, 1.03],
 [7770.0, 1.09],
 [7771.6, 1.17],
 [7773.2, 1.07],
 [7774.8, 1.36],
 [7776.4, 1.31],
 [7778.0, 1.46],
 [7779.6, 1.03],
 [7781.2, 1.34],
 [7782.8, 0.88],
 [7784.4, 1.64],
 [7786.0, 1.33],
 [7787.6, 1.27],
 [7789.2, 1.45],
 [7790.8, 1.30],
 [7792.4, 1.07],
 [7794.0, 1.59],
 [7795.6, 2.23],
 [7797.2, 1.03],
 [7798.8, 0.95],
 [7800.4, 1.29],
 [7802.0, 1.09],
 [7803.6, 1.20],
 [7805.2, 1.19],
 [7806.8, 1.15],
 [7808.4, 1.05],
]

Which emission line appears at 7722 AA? [S II]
